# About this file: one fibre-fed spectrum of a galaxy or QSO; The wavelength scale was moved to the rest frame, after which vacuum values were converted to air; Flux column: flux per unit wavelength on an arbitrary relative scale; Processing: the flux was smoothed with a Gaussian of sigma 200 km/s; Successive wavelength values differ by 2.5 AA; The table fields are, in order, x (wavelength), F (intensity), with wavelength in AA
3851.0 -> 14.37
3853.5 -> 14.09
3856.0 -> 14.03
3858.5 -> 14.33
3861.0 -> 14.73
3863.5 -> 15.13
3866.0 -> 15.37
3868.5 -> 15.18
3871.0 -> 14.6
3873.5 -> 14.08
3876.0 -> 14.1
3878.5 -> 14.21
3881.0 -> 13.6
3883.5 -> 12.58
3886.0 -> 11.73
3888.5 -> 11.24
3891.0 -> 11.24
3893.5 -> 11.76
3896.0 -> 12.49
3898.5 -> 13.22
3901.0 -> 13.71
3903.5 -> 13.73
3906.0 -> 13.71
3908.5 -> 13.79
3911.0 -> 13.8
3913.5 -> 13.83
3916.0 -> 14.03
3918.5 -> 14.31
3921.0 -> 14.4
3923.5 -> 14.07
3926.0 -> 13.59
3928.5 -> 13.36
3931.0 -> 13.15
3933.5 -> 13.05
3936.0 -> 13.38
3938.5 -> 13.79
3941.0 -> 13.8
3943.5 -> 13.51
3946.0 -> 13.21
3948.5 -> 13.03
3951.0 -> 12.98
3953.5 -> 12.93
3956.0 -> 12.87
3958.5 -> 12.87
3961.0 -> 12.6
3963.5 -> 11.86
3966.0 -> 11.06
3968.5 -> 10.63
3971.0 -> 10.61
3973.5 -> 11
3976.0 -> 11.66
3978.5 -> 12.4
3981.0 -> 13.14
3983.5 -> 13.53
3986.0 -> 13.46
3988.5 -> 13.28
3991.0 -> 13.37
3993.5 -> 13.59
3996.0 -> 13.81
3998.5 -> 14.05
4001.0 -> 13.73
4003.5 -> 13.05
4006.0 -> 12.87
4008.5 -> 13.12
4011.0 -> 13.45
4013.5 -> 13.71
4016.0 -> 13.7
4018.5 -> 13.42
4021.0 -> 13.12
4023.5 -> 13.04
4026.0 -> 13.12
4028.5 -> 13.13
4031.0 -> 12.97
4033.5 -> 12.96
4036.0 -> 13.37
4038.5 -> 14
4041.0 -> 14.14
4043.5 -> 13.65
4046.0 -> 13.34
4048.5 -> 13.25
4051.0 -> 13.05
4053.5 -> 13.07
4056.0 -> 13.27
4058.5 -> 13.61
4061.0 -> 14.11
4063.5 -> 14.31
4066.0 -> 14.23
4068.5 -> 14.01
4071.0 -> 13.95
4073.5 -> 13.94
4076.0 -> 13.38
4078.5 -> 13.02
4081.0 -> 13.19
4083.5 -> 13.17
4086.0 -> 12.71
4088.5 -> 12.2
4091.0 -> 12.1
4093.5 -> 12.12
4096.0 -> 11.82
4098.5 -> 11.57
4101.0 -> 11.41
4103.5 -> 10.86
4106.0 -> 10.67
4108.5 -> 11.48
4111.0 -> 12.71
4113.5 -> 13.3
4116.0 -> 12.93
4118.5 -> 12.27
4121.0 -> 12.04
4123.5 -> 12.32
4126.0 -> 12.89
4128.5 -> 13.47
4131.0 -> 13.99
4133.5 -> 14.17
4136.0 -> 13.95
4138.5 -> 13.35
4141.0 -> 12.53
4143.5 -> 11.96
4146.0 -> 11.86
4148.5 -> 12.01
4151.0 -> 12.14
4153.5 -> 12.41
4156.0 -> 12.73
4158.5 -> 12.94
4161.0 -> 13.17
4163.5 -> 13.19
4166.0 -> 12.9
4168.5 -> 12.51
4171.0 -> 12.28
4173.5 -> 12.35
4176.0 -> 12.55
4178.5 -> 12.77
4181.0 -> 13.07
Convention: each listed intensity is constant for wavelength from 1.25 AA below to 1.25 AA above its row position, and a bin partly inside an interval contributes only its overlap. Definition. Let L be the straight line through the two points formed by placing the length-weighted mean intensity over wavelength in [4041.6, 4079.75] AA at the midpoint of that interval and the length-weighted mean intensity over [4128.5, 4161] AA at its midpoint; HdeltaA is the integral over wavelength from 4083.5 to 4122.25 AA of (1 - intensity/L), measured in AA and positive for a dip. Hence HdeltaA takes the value 3.5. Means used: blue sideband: 13.6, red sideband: 12.9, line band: 12.1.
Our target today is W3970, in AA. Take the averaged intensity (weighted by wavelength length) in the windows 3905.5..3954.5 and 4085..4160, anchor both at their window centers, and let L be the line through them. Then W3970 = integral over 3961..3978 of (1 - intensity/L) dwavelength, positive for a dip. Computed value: 2.6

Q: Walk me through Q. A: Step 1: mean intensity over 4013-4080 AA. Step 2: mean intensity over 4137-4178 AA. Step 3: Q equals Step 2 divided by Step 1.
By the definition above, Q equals 0.9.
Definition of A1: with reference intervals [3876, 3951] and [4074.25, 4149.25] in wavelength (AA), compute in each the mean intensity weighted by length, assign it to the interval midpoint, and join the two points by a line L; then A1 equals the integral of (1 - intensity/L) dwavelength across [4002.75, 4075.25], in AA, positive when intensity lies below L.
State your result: -3.83 AA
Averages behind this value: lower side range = 13.3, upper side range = 12.5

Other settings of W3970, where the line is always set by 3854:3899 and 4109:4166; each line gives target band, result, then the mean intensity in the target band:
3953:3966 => 0.8 AA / 12.5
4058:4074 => -1.3 AA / 14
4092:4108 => 1.9 AA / 11.4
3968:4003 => 1.2 AA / 12.8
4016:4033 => 0.0 AA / 13.2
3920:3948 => -0.3 AA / 13.6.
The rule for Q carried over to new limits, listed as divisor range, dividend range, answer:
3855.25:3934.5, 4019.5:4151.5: 0.95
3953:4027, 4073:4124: 0.96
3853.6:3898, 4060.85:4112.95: 0.94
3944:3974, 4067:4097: 1.06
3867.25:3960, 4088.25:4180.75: 0.93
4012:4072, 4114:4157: 0.94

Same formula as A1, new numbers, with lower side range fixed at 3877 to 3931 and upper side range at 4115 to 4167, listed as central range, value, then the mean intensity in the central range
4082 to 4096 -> 0.54 AA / 12.4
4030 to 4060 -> -0.93 AA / 13.4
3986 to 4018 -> -0.98 AA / 13.5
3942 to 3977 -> 2.50 AA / 12.2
